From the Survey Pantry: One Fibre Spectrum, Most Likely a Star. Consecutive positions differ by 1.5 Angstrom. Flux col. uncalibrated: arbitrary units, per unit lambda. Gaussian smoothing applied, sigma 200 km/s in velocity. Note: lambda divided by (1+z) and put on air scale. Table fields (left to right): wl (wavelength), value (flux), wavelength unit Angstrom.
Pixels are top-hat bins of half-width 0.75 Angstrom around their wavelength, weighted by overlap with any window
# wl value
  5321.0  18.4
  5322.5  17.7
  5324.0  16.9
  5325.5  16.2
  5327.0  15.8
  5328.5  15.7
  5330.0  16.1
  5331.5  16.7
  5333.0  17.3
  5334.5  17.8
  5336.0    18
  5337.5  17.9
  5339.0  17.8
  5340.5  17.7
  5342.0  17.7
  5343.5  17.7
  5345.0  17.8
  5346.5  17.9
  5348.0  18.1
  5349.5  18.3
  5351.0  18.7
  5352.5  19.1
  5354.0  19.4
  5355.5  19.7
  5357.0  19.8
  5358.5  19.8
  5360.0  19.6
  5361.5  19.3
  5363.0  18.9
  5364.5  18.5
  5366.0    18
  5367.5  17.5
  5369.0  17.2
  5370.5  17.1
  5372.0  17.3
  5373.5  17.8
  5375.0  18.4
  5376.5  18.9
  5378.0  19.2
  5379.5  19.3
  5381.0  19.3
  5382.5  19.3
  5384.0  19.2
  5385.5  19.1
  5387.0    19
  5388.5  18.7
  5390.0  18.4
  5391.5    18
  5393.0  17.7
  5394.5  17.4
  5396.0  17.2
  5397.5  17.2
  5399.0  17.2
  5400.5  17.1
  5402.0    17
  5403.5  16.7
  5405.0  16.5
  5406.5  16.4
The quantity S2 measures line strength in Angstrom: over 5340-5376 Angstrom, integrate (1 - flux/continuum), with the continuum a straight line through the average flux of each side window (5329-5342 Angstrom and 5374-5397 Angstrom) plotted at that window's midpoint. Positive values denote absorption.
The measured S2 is -0.9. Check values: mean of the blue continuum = 17.4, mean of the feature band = 18.4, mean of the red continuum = 18.6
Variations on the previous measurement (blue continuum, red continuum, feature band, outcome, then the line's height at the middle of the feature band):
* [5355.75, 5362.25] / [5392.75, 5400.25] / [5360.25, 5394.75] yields 0.03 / 18.5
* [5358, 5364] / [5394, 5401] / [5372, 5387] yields -0.50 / 18.3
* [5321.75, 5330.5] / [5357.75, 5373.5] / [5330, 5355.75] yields -1.18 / 17.2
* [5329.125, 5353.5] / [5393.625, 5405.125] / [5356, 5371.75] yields -0.93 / 17.5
